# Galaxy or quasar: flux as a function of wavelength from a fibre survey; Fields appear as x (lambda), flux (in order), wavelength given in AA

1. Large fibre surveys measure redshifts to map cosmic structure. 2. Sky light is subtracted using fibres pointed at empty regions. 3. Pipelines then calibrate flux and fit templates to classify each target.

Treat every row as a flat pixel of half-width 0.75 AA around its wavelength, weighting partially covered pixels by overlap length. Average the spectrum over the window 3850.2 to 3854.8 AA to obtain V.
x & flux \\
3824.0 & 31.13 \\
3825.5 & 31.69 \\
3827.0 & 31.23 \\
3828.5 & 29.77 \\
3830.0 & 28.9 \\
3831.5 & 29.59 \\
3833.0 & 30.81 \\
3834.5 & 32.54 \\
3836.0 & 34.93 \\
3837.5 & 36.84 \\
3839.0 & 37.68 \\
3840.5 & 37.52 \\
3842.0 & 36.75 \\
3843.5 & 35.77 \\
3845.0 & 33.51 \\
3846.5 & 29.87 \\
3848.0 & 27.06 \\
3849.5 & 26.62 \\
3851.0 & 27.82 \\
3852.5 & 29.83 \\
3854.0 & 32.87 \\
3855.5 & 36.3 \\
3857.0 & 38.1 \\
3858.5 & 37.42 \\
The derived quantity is 30.2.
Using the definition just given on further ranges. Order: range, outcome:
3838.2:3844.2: 36.9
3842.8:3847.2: 33.1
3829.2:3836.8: 31.4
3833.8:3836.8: 33.8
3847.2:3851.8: 27.2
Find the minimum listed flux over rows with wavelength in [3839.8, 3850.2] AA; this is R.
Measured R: 26.62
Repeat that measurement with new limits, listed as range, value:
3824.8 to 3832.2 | 28.9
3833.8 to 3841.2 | 32.54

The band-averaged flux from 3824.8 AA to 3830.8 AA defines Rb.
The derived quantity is 30.4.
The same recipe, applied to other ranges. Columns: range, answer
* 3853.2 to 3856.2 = 34.5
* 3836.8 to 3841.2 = 37.4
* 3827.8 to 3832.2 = 29.4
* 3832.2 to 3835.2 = 31.6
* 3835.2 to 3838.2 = 35.8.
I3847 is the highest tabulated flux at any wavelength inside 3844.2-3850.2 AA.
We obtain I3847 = 33.51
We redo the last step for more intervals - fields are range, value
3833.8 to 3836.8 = 34.93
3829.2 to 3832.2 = 29.59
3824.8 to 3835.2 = 32.54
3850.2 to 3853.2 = 29.83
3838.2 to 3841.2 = 37.68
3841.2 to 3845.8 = 36.75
